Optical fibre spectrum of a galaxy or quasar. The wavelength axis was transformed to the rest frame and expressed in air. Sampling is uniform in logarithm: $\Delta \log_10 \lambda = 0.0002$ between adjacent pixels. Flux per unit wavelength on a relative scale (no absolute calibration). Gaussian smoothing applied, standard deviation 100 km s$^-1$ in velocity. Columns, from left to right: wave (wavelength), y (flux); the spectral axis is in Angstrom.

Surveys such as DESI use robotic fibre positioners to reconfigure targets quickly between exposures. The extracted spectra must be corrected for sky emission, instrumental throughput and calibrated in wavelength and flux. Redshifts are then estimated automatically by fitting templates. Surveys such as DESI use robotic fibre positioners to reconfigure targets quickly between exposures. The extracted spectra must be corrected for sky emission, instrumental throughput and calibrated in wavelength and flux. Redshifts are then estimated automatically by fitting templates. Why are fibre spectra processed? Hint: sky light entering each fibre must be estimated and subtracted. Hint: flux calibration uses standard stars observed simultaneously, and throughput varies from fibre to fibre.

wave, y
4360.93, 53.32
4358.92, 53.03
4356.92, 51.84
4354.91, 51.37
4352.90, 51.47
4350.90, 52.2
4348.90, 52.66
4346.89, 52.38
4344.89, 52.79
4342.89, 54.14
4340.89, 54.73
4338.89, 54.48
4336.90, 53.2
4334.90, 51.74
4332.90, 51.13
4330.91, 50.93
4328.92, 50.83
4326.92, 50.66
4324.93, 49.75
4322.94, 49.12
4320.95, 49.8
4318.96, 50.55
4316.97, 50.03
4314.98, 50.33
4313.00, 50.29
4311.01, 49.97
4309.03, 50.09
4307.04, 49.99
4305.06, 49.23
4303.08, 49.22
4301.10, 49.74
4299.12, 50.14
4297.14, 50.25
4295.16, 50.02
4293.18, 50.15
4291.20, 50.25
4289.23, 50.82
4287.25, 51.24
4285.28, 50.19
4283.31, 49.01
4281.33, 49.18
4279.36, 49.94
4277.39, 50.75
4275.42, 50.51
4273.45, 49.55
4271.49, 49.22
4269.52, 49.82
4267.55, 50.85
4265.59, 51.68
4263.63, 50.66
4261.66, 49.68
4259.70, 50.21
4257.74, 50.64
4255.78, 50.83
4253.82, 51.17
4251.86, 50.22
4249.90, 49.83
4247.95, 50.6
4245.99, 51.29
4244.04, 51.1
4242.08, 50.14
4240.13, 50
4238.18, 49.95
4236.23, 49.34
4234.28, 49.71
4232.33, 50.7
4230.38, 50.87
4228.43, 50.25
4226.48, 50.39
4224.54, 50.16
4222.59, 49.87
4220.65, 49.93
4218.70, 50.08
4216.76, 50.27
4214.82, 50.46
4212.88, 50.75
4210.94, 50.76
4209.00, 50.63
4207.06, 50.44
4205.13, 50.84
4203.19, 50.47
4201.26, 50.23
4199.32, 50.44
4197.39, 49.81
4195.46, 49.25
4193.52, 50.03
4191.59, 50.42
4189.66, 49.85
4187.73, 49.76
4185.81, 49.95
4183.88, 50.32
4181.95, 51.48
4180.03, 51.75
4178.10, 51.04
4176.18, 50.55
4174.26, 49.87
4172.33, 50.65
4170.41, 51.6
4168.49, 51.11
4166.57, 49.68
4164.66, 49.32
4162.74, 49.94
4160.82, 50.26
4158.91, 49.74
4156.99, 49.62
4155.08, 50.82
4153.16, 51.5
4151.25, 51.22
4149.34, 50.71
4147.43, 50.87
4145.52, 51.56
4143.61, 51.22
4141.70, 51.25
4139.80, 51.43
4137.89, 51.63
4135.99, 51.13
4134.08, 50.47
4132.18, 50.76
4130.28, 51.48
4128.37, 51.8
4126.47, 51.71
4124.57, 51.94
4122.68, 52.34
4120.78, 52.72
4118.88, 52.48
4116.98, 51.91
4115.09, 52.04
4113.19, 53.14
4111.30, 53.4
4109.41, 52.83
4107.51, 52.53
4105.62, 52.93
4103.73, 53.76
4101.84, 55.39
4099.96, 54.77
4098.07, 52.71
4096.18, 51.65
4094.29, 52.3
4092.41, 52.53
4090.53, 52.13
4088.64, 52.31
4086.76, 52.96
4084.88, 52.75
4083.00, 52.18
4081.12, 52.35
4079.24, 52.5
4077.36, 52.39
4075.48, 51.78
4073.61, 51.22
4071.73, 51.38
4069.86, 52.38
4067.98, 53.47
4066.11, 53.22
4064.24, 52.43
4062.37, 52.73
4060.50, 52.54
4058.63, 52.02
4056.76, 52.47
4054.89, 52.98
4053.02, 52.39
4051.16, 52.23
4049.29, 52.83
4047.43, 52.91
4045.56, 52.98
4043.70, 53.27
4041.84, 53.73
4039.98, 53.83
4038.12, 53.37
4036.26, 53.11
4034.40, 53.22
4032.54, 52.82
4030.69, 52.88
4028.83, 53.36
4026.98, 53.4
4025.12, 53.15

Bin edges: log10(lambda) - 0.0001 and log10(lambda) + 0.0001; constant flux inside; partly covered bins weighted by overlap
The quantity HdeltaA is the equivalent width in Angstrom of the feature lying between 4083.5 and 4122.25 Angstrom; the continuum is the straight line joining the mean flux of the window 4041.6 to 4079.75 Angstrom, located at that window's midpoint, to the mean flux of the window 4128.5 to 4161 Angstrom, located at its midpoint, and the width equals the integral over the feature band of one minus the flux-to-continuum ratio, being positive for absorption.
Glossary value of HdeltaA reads -0.83 Angstrom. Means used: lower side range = 52.5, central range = 52.8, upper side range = 51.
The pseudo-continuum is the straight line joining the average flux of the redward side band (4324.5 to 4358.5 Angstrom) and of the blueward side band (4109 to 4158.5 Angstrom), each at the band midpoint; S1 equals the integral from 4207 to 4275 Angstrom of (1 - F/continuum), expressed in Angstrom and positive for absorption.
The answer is 2.0 Angstrom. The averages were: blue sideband 51.6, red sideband 52.2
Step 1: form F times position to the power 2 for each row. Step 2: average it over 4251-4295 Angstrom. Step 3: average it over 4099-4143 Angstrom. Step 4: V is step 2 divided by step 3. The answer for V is 1.03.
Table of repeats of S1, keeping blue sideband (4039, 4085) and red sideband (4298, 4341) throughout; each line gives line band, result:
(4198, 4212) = 0.27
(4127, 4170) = 0.93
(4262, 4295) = 0.48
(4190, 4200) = 0.31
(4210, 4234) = 0.48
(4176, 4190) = 0.29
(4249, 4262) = 0.19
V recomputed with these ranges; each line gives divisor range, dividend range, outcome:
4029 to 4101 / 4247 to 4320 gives 1.06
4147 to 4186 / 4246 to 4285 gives 1.04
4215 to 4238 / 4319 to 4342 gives 1.08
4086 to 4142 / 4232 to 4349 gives 1.05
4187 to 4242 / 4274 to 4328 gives 1.04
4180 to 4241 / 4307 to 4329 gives 1.05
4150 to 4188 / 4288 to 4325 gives 1.06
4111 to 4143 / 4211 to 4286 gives 1.03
